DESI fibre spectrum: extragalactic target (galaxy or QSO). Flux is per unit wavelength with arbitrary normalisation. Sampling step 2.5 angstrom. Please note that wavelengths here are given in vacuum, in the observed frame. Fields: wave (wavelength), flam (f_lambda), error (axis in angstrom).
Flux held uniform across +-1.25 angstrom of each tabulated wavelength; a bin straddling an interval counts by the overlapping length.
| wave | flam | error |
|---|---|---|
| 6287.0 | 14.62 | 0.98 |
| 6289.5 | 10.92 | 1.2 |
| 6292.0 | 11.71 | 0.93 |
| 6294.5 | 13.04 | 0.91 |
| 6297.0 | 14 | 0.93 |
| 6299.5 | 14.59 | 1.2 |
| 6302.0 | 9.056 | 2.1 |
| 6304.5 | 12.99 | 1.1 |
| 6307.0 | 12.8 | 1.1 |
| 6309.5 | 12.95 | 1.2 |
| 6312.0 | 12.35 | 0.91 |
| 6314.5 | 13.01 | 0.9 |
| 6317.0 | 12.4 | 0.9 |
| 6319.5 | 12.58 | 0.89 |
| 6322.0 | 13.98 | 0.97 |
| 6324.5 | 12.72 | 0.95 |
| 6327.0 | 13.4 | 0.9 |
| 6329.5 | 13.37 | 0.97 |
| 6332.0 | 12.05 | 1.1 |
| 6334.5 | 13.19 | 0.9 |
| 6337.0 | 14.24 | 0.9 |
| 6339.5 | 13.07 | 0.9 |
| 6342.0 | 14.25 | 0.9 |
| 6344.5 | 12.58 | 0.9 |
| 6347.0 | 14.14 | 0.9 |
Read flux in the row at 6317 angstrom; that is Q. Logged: 12.4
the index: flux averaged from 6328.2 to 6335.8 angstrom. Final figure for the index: 12.9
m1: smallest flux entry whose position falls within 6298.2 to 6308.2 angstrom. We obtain 9.056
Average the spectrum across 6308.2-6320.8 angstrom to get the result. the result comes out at 12.7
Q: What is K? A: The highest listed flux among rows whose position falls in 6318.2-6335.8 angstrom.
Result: 13.98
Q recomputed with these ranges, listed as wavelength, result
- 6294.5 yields 13.04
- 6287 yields 14.62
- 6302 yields 9.056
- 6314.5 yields 13.01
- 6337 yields 14.24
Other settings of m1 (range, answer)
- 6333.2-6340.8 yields 13.07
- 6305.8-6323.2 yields 12.35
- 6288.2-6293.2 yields 10.92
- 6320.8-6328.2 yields 12.72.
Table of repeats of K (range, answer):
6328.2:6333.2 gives 13.37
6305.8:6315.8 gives 13.01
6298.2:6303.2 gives 14.59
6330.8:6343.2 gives 14.25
